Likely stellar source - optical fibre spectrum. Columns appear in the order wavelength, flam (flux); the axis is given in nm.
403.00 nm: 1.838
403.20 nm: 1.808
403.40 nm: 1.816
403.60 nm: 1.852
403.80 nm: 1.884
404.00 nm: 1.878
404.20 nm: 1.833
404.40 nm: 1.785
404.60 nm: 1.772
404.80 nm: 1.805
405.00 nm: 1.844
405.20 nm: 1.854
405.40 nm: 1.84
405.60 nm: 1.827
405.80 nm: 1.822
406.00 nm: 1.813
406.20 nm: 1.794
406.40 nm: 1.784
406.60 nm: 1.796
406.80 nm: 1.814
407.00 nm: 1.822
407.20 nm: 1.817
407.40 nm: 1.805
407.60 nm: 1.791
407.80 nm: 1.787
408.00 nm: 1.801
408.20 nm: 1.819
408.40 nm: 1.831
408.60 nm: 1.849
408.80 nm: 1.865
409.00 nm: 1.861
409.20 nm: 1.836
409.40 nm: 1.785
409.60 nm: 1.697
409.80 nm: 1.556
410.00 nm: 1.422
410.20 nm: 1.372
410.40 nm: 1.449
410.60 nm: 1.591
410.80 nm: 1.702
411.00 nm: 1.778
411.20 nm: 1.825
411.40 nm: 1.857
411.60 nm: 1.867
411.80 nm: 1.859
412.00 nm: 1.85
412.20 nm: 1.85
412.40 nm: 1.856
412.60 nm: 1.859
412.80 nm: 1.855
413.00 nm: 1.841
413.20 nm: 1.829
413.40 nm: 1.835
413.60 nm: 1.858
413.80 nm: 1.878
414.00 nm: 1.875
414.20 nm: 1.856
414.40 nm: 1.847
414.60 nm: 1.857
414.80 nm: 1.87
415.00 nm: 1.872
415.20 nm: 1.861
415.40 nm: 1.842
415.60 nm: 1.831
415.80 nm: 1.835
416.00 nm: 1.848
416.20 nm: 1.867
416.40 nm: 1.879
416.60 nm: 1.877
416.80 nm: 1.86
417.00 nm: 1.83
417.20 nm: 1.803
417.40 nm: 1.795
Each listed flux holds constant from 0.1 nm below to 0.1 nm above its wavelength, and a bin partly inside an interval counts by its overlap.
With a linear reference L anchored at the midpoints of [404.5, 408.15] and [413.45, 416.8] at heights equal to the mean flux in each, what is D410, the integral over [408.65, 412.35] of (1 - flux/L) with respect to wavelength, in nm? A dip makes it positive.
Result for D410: 0.22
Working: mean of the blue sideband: 1.81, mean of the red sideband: 1.86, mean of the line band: 1.73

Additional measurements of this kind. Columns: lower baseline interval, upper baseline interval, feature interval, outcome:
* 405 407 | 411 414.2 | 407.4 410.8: 0.23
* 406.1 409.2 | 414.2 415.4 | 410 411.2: 0.16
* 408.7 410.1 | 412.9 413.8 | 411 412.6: -0.05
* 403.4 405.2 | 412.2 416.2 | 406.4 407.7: 0.02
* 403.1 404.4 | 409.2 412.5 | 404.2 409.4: -0.10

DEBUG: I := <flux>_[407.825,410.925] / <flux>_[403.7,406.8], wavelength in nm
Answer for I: 0.9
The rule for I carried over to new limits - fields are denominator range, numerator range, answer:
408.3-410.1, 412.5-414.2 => 1.06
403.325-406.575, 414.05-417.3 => 1.02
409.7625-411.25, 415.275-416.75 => 1.17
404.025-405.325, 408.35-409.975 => 0.97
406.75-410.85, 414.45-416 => 1.07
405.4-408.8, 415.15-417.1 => 1.02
